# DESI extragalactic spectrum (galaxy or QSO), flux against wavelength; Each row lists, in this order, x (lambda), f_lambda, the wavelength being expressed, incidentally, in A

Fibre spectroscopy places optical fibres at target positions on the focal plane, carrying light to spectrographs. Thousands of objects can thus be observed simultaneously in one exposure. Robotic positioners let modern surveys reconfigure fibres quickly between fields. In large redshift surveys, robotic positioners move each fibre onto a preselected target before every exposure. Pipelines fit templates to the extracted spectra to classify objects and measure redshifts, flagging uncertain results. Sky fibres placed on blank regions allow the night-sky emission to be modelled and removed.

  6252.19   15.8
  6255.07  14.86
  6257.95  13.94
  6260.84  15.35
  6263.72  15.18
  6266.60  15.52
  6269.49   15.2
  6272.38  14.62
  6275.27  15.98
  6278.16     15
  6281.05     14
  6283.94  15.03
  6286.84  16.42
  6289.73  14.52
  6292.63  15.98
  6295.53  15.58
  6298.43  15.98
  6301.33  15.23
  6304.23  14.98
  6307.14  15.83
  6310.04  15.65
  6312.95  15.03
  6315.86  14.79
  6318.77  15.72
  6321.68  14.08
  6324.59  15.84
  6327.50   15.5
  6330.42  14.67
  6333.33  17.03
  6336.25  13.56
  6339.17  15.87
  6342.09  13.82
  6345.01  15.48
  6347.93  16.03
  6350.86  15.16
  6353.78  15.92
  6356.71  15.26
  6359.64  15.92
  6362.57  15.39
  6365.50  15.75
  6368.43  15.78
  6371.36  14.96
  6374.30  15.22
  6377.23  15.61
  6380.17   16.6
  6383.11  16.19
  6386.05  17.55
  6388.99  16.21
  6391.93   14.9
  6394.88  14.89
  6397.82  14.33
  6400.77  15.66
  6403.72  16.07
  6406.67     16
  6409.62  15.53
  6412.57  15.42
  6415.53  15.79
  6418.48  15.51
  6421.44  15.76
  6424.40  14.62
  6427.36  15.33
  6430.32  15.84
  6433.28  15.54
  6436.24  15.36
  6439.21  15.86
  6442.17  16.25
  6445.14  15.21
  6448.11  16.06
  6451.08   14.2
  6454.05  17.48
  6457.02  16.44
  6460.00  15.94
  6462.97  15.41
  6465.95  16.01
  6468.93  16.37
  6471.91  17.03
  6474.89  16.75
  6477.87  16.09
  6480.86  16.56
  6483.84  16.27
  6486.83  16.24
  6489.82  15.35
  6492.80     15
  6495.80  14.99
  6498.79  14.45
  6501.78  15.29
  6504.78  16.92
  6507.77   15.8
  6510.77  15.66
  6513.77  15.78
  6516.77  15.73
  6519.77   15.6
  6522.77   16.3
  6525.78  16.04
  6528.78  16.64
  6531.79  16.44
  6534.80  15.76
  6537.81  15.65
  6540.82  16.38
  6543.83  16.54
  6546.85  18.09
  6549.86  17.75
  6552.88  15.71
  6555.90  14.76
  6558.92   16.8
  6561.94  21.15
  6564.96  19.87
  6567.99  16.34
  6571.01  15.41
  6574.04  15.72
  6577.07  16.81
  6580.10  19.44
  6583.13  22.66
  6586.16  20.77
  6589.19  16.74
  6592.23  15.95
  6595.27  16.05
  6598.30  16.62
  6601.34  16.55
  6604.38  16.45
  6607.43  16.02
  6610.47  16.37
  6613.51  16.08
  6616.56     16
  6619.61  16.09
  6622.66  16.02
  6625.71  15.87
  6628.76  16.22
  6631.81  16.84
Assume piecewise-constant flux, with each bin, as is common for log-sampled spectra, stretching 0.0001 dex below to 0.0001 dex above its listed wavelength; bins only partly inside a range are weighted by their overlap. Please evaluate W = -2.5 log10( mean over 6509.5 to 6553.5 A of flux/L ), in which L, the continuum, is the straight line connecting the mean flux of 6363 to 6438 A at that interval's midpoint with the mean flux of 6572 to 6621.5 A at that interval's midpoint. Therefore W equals 0.02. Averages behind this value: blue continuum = 15.6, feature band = 16.3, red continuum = 17.1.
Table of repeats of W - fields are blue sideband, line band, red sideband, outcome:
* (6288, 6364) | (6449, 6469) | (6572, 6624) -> 0.02 mag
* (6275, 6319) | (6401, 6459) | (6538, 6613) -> 0.04 mag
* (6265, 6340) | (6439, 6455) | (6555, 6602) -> 0.05 mag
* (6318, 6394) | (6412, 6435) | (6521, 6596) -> 0.04 mag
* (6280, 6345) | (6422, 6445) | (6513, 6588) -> 0.05 mag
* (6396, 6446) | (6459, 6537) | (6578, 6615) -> 0.03 mag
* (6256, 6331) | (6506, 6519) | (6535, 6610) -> 0.07 mag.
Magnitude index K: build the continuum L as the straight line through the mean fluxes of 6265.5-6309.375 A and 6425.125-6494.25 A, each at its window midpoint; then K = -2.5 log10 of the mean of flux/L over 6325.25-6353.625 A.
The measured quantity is 0.02 mag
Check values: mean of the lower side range 15.3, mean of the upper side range 15.9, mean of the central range 15.3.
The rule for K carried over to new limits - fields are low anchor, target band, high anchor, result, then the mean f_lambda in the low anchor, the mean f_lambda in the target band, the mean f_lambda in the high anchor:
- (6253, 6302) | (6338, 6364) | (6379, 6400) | 0.01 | 15.2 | 15.4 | 15.8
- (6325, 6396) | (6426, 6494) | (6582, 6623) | 0.01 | 15.6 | 15.9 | 17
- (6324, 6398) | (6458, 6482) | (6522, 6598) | 0.01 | 15.5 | 16.3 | 17.2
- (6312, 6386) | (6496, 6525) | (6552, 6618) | 0.06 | 15.5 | 15.7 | 17.2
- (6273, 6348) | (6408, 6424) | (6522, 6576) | 0.03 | 15.3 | 15.5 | 16.7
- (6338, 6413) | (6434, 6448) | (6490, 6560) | 0.00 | 15.6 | 15.7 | 16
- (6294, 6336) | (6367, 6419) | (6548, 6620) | 0.01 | 15.4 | 15.7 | 17.2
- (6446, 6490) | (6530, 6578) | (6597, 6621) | -0.04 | 16.2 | 16.8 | 16.3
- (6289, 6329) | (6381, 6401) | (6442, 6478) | 0.00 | 15.3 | 15.7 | 16.1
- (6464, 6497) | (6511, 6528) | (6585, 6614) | 0.02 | 16.1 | 15.9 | 16.7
